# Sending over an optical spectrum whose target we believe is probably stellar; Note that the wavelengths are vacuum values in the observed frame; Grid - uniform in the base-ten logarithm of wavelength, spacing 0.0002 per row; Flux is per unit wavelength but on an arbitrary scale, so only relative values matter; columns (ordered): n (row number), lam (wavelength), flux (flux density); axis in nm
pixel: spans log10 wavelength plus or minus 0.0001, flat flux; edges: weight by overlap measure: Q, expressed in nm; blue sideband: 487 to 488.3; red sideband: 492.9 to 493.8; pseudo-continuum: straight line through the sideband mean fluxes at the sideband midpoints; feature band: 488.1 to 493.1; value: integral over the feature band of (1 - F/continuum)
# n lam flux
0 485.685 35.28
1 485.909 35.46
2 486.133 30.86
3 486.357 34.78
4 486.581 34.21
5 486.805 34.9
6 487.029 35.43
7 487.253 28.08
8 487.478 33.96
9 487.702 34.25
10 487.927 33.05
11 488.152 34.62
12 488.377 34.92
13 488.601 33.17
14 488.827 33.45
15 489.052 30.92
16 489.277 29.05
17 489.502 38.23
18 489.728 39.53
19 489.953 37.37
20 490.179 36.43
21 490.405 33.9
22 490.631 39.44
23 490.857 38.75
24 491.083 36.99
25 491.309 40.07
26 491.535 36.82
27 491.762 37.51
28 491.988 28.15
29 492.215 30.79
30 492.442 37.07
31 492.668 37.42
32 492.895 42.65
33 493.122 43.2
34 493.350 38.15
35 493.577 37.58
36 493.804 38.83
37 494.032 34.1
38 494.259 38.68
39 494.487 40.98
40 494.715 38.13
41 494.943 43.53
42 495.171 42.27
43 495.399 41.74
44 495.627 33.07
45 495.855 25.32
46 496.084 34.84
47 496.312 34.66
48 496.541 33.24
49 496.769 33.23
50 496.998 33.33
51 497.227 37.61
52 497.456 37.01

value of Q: 0.09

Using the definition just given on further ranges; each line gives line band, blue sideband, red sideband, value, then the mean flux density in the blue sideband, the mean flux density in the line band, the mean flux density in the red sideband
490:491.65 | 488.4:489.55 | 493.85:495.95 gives -0.150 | 32.8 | 37.5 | 37.7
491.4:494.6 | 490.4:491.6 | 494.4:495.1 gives 0.186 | 38.1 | 37.3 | 40.9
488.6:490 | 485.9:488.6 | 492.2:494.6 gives 0.029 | 33.6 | 34.5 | 38.4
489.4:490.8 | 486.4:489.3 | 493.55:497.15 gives -0.136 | 33.2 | 37.5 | 36.5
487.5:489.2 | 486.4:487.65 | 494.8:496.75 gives 0.021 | 33.5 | 33.4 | 36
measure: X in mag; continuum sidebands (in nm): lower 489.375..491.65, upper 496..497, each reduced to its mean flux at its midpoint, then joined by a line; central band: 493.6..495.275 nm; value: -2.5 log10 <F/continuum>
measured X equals -0.122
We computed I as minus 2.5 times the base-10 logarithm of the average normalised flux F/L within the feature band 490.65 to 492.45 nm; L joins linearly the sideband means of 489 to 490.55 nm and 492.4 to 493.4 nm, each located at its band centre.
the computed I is 0.059 mag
